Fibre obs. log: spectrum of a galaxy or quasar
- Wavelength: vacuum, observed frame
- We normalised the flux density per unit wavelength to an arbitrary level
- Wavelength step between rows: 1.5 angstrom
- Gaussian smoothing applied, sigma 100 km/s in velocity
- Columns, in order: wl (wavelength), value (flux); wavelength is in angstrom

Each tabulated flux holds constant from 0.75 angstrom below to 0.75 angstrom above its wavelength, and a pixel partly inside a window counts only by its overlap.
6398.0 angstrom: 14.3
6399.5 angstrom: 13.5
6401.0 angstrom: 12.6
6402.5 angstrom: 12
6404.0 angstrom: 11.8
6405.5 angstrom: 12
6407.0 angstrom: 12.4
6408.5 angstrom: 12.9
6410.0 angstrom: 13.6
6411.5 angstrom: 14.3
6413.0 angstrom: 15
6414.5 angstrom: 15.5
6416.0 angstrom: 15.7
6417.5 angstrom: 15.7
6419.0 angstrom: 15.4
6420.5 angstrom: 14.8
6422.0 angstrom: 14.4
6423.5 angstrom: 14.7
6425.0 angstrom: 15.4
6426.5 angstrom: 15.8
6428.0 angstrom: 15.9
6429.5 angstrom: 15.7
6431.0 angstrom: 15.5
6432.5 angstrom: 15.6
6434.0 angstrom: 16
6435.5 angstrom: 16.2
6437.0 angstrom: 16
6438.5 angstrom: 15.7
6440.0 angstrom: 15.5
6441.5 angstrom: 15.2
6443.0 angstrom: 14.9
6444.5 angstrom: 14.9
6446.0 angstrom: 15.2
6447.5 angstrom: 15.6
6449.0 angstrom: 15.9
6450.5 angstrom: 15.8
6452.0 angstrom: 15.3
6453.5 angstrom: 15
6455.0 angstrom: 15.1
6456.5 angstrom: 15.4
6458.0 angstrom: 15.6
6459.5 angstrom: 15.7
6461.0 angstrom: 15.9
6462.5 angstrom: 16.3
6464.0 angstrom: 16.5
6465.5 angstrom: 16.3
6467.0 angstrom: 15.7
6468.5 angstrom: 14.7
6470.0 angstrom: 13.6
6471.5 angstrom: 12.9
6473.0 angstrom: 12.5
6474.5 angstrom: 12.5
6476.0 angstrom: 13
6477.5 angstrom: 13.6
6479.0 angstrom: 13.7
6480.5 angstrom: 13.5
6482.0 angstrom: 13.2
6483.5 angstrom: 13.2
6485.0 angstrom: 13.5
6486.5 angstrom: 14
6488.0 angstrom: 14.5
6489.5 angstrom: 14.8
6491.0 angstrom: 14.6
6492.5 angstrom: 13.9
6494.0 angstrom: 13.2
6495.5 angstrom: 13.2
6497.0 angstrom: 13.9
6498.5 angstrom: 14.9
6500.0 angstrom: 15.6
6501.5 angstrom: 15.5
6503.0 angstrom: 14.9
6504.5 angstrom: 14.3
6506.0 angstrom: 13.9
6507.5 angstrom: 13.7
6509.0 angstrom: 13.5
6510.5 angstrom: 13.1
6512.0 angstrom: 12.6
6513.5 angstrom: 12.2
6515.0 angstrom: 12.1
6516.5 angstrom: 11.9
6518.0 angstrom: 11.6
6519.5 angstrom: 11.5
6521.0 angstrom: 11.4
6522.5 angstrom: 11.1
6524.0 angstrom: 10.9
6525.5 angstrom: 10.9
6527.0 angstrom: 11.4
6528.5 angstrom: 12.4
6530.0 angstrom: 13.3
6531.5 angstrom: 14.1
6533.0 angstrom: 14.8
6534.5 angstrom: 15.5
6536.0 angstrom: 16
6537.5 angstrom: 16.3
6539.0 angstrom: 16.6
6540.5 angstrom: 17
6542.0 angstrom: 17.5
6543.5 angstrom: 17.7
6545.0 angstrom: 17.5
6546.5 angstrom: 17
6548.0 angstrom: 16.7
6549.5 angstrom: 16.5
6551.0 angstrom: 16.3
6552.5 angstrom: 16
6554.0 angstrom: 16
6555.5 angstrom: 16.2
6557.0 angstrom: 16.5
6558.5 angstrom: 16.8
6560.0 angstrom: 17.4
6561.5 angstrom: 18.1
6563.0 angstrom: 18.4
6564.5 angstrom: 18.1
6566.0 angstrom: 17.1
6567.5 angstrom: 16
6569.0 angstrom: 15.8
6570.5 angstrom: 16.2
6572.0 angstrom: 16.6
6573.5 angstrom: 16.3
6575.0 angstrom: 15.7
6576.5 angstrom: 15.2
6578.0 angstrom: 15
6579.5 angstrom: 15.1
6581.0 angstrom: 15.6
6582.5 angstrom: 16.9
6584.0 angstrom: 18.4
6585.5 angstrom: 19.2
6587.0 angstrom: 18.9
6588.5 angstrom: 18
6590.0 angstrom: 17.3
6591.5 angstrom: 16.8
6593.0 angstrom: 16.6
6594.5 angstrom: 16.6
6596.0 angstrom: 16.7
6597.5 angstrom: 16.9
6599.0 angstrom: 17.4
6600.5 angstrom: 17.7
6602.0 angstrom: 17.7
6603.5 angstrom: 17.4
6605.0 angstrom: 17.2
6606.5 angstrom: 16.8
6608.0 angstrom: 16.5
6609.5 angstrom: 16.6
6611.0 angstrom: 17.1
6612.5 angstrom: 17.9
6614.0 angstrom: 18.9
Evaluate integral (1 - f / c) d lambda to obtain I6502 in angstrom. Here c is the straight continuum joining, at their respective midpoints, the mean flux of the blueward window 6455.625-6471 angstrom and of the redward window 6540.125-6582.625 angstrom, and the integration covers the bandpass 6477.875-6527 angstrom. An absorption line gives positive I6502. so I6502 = 8.28 angstrom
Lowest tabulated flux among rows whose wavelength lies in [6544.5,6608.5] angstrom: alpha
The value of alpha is 15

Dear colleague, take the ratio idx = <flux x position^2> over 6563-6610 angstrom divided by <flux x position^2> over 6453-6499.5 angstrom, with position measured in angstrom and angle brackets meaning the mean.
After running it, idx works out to 1.2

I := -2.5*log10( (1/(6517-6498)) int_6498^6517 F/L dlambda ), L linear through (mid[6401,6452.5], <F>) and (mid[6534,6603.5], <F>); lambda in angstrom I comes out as 0.17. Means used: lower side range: 14.9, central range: 13.7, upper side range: 16.8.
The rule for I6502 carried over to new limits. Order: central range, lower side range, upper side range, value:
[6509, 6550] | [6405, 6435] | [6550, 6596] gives 5.6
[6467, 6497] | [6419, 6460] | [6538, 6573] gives 4.3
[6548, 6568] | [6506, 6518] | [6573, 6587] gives -2.1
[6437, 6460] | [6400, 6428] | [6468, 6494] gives -2.5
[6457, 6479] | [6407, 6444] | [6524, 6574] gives 1.2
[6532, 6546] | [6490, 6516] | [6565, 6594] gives -1.2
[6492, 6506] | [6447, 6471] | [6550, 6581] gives 1.3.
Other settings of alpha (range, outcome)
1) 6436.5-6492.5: 12.5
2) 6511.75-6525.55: 10.9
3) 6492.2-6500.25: 13.2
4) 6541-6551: 16.3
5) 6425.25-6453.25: 14.9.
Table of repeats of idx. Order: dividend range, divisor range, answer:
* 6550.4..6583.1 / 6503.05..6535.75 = 1.30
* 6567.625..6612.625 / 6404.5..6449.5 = 1.18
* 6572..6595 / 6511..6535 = 1.39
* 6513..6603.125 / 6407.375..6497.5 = 1.10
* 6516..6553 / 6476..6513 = 1.05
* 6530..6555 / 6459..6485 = 1.17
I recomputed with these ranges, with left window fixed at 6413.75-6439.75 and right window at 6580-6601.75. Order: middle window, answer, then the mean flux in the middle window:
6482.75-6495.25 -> 0.16 mag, 13.9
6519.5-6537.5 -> 0.27 mag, 13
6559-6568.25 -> -0.03 mag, 17.5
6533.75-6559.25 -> 0.02 mag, 16.6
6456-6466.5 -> 0.00 mag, 16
